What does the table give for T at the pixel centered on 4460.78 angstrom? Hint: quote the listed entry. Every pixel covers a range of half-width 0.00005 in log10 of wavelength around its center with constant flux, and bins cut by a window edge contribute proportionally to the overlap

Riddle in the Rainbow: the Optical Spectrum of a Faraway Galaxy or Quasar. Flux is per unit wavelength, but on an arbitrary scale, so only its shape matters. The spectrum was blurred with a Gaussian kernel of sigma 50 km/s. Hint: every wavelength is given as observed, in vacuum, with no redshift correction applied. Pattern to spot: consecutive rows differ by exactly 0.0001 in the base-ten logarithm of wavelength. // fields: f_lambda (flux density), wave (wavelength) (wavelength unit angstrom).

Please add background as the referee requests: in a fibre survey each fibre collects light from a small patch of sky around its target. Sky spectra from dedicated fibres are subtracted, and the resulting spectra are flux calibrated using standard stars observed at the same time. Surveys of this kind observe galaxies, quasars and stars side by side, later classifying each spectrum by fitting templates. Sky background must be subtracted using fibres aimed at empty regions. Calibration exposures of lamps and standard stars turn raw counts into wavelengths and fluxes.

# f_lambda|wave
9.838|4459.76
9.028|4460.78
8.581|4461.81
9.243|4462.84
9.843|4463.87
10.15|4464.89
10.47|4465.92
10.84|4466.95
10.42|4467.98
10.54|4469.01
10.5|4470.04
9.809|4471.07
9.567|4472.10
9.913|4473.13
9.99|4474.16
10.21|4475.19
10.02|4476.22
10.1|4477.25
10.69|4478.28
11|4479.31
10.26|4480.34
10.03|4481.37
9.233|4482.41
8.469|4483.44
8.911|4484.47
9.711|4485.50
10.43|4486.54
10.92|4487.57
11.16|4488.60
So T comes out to 9.028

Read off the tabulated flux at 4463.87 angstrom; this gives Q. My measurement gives 9.843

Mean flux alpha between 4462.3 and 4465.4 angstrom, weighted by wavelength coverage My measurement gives 9.75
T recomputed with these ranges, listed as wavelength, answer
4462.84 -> 9.243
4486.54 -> 10.43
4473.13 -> 9.913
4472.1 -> 9.567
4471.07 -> 9.809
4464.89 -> 10.15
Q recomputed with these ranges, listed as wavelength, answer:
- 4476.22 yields 10.02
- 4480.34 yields 10.26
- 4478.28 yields 10.69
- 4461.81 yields 8.581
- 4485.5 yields 9.711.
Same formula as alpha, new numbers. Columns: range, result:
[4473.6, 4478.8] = 10.2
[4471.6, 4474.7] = 9.83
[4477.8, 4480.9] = 10.7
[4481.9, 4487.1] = 9.37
